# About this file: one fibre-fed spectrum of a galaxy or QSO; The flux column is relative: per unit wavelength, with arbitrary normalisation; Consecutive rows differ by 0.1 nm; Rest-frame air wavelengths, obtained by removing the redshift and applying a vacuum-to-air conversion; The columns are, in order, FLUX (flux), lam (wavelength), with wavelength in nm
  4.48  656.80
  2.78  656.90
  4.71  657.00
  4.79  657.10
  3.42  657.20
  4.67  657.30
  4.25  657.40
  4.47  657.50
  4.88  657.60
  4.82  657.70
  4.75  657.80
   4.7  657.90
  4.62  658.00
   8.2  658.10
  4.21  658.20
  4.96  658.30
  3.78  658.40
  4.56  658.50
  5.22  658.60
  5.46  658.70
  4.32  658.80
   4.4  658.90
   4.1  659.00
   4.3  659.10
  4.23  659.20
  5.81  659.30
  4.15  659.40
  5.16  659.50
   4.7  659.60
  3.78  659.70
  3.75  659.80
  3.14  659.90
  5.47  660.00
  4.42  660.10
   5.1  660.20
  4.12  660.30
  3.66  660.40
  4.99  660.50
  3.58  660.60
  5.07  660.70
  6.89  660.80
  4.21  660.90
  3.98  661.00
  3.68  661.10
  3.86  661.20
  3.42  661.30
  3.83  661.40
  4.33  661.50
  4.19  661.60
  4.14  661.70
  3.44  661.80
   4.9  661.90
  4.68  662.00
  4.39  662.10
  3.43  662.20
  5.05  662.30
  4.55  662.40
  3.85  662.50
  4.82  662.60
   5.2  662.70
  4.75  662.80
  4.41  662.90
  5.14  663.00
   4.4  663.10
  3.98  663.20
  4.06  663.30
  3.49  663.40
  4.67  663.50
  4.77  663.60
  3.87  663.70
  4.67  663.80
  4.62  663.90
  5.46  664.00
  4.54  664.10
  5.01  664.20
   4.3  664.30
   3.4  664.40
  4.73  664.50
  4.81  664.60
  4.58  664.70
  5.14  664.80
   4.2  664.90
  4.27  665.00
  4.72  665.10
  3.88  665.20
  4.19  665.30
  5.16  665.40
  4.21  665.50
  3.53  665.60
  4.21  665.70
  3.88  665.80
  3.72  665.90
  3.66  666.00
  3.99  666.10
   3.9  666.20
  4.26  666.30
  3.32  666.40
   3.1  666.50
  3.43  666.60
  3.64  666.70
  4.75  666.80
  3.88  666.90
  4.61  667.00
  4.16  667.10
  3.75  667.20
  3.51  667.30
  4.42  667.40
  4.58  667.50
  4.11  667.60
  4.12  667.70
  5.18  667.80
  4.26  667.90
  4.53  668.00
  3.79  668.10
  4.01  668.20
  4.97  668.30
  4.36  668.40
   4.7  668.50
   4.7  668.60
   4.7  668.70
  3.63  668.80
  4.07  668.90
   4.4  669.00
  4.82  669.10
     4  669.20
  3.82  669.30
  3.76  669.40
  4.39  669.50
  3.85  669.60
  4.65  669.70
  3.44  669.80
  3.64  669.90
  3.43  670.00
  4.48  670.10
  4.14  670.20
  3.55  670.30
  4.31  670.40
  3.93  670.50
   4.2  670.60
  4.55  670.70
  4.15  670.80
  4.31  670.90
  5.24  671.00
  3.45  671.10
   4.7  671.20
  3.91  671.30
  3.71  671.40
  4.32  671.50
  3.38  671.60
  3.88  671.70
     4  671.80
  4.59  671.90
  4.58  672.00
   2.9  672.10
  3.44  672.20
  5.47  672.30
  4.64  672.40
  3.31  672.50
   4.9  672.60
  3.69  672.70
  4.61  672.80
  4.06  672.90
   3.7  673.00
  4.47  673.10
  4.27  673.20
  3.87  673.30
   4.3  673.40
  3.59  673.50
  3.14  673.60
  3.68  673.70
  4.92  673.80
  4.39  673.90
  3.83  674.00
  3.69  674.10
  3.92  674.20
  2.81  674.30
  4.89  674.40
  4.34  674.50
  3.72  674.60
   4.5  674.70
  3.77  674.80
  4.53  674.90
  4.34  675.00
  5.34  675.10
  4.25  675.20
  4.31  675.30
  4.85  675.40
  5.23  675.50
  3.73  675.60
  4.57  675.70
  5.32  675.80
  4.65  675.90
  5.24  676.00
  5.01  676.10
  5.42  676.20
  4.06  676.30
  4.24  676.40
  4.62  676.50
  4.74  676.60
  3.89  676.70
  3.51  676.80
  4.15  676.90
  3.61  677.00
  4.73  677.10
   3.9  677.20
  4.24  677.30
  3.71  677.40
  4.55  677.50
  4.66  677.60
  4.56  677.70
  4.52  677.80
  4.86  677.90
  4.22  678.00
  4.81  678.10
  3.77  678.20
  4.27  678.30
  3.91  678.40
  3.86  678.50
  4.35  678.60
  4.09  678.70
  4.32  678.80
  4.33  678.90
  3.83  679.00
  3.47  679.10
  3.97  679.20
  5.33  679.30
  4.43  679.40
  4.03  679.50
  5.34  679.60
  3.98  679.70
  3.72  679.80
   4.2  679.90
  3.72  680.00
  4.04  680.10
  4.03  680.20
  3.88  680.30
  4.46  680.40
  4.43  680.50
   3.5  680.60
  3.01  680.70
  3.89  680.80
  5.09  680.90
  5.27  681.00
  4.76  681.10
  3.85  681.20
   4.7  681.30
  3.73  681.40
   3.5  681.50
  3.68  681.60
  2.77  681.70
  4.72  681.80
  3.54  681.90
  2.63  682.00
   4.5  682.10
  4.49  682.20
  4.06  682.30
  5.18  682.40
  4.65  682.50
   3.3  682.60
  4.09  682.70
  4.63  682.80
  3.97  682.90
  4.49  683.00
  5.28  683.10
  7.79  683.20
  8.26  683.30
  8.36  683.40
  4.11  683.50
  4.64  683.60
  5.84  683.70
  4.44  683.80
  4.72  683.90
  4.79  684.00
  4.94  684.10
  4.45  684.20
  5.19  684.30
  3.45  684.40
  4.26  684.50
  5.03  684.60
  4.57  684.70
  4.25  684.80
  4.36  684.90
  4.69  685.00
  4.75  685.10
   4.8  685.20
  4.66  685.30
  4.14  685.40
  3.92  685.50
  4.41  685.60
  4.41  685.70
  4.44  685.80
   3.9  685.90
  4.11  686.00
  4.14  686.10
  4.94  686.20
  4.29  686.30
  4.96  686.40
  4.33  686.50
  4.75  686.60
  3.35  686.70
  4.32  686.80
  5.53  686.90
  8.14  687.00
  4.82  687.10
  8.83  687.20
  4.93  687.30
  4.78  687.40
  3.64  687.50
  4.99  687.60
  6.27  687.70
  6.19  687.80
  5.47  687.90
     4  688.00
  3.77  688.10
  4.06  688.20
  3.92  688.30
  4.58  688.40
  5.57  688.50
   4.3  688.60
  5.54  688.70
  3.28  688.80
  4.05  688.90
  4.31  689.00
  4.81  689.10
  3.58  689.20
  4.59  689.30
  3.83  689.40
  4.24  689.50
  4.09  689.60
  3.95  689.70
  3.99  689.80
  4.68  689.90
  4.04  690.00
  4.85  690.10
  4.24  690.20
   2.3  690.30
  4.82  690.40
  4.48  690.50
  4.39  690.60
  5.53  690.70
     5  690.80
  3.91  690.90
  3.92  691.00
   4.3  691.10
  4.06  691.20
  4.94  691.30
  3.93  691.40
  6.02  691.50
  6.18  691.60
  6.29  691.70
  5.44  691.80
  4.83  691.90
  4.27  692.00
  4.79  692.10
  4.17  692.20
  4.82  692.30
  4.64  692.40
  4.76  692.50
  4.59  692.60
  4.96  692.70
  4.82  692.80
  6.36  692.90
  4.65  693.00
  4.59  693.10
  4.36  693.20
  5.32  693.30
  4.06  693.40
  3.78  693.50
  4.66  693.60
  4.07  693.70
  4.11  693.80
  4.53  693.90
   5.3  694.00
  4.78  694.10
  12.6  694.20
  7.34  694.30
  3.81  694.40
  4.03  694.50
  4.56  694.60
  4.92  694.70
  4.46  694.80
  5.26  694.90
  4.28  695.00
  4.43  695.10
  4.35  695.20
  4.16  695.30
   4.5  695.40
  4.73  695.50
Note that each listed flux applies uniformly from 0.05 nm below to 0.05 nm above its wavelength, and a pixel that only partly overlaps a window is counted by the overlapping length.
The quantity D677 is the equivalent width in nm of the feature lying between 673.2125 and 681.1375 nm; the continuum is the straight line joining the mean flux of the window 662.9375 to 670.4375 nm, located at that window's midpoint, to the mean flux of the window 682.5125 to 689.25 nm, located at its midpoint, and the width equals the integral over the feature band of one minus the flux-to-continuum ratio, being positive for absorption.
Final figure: 0.475 nm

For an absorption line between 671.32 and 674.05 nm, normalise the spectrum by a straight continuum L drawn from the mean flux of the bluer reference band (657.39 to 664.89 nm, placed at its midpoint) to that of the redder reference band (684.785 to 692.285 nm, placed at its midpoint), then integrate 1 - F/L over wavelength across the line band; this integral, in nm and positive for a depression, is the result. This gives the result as 0.30 nm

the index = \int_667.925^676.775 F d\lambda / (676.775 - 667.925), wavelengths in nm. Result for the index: 4.23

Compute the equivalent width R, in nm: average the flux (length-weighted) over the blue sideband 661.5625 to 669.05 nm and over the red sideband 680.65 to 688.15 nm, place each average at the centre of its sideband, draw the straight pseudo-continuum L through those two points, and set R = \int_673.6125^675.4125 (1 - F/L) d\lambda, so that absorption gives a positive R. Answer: 0.118 nm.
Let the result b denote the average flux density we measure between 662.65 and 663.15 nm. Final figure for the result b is 4.78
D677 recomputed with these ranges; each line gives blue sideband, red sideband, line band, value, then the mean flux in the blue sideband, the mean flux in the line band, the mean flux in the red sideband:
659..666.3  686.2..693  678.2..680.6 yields 0.23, 4.37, 4.15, 4.72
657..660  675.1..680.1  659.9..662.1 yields 0.11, 4.62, 4.35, 4.36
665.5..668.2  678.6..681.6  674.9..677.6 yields -0.23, 4.01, 4.47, 4.16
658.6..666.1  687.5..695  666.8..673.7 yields 0.52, 4.39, 4.15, 4.73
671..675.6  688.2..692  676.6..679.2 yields 0.04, 4.15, 4.17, 4.5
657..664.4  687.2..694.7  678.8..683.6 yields 0.27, 4.5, 4.41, 4.75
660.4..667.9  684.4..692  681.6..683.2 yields 0.10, 4.29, 4.25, 4.63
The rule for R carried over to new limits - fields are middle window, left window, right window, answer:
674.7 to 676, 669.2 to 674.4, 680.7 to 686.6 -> -0.123 nm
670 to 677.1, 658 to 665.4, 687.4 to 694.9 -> 0.561 nm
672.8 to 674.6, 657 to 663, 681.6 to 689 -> 0.244 nm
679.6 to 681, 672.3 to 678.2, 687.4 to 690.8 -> 0.086 nm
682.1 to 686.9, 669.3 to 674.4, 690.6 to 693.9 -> -0.245 nm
